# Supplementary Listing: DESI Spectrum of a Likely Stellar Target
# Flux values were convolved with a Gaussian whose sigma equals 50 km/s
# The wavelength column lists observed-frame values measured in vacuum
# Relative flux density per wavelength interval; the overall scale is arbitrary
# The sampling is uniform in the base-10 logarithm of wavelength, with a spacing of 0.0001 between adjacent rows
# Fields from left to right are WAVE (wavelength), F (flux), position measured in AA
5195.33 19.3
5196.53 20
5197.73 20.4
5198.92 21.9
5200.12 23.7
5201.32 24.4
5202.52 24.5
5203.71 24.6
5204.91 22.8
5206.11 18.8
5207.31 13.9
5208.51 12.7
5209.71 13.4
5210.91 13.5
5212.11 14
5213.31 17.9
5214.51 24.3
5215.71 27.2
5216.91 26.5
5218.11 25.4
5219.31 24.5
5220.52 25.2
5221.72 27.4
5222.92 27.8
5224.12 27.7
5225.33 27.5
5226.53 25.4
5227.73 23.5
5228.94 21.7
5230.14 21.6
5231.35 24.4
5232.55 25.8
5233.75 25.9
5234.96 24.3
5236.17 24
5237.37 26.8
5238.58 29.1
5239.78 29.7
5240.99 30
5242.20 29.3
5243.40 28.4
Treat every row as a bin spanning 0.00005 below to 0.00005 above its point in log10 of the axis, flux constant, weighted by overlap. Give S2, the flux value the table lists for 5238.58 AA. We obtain 29.1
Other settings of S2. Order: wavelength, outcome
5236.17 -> 24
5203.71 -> 24.6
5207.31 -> 13.9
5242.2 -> 29.3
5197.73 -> 20.4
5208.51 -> 12.7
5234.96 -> 24.3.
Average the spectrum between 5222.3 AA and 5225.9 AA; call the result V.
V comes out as 27.7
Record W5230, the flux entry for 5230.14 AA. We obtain 21.6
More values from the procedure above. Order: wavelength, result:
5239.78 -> 29.7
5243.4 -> 28.4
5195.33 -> 19.3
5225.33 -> 27.5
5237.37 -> 26.8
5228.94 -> 21.7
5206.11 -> 18.8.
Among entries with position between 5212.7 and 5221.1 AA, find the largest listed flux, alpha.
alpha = 27.2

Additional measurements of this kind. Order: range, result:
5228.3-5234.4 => 25.9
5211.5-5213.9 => 17.9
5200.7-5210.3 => 24.6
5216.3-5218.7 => 26.5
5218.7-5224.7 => 27.8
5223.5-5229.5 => 27.7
